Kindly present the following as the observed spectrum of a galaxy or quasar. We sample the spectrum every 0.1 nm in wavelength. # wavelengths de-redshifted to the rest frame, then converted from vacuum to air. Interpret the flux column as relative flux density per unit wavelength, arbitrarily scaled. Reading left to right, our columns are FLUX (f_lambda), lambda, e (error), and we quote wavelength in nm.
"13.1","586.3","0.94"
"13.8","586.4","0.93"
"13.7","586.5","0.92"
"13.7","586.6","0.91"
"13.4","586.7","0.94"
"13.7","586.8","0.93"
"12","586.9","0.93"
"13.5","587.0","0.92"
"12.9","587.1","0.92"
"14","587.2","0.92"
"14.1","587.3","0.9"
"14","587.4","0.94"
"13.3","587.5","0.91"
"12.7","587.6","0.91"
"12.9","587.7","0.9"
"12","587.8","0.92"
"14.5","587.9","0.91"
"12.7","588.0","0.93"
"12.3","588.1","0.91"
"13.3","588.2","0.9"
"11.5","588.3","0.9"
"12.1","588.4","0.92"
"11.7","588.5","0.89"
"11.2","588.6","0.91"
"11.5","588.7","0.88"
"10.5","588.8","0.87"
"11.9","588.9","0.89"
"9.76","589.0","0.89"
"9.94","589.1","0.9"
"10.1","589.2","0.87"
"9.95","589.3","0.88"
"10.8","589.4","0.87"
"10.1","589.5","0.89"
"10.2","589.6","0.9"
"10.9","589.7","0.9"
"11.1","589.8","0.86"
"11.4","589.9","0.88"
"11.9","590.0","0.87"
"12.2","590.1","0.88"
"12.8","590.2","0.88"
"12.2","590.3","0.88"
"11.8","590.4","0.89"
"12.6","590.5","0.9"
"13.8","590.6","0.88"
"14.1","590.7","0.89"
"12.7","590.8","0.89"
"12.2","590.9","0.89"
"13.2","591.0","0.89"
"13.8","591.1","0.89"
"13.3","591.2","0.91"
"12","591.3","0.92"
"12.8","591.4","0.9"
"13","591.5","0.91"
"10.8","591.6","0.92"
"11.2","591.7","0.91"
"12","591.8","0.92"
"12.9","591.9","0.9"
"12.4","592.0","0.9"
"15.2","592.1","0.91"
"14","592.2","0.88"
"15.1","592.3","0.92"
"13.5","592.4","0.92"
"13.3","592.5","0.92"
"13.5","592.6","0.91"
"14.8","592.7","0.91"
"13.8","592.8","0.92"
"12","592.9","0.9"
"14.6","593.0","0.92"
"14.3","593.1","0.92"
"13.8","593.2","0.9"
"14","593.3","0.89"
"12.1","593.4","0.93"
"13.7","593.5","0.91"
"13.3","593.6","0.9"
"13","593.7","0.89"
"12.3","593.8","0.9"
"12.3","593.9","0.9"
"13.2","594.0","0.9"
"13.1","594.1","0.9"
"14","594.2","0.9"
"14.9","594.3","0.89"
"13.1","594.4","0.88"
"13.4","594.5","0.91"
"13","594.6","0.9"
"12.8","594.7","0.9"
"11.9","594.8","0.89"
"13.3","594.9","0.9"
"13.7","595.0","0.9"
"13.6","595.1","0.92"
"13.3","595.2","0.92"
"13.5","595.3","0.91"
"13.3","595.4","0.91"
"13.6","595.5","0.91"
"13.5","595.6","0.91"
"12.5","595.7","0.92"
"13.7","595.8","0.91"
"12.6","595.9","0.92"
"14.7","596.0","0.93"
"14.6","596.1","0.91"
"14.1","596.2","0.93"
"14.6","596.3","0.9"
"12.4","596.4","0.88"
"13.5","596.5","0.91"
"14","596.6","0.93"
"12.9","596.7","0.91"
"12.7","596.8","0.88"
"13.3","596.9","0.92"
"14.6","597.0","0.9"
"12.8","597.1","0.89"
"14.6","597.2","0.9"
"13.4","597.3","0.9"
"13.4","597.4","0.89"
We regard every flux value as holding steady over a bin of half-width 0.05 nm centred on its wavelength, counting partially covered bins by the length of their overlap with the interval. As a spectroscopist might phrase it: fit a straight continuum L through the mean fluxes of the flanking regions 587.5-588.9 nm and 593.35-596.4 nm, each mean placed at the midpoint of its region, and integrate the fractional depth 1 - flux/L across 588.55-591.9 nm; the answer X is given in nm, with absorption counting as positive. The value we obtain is 0.22 nm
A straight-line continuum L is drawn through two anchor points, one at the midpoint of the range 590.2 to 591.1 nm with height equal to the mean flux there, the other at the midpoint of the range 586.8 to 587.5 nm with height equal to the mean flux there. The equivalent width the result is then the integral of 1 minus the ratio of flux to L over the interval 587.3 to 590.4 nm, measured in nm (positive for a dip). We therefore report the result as 0.33 nm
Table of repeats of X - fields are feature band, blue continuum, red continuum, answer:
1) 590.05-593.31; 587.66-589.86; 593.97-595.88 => -0.22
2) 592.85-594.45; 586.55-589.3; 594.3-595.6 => -0.03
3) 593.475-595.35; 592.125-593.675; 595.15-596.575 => 0.06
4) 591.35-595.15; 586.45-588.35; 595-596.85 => 0.04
